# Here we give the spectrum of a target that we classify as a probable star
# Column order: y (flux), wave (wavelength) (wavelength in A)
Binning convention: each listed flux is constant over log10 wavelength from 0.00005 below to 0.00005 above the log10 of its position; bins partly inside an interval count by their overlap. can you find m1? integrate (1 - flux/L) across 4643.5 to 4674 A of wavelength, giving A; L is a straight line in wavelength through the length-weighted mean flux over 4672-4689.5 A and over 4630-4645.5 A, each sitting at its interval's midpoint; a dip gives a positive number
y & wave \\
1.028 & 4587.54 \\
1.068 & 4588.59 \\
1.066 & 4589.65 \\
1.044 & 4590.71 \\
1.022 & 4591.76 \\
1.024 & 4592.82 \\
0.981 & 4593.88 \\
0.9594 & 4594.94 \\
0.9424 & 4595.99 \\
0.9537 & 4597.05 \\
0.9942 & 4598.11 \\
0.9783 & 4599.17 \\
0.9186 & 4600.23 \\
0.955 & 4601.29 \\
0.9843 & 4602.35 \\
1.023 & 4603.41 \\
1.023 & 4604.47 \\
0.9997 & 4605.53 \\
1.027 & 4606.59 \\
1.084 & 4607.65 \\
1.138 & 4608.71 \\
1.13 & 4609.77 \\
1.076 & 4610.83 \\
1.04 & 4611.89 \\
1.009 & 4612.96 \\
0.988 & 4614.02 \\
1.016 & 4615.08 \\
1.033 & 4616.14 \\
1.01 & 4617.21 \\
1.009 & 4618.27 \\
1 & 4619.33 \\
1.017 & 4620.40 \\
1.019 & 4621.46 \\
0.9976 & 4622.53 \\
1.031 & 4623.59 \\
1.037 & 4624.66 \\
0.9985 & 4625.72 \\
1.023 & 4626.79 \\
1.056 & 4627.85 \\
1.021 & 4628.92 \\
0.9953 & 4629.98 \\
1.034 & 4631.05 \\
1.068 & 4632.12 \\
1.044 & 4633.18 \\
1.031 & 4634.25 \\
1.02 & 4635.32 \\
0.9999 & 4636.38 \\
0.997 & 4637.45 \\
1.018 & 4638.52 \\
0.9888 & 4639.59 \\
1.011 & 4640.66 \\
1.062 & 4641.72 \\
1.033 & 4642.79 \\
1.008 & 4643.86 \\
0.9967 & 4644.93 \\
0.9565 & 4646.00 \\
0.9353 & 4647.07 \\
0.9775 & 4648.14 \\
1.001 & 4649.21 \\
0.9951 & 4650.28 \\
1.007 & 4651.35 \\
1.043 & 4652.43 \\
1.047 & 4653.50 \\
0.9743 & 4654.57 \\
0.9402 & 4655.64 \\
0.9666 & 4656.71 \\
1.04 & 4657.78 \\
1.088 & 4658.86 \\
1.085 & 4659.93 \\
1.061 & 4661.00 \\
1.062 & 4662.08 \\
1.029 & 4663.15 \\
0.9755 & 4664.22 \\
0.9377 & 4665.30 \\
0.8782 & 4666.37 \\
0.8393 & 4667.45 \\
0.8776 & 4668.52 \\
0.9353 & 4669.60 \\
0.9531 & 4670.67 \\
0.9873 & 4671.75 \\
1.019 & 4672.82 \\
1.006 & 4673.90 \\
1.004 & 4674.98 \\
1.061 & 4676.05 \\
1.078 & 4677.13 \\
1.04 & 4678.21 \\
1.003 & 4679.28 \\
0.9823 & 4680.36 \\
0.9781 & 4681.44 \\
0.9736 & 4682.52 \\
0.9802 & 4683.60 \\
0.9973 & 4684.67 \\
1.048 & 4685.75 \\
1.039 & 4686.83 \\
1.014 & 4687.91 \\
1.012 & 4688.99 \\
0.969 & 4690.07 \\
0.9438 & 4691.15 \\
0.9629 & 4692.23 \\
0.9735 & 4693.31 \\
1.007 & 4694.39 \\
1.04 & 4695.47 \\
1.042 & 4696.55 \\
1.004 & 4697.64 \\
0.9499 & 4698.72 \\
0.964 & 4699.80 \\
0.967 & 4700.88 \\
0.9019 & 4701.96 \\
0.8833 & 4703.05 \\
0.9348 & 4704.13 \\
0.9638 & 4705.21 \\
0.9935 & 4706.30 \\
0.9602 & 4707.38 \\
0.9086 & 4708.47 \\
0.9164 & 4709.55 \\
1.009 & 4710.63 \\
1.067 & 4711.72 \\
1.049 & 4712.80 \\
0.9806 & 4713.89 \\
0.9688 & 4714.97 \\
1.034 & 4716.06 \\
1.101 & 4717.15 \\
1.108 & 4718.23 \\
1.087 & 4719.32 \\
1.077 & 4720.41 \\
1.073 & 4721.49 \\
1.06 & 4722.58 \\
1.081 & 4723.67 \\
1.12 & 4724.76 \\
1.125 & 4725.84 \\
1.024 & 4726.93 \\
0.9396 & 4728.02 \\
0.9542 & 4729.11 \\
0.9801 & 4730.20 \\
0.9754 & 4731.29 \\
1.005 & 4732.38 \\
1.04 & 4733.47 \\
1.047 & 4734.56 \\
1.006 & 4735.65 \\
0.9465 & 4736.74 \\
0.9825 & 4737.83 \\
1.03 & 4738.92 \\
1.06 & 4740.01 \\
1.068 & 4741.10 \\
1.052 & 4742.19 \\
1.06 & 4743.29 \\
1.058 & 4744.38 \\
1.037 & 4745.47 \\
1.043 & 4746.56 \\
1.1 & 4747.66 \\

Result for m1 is 0.9 A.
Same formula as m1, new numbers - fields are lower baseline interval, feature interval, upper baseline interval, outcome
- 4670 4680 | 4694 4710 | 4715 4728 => 1.3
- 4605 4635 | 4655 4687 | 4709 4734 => 1.2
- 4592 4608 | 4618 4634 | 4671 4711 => -0.6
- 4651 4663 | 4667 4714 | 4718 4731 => 2.5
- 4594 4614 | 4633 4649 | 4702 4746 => 0.1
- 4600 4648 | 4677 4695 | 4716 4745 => 0.6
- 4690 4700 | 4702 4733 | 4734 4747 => -0.1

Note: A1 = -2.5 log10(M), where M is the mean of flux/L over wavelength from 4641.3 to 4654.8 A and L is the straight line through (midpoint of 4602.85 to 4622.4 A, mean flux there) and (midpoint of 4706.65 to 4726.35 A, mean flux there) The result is 0.04 mag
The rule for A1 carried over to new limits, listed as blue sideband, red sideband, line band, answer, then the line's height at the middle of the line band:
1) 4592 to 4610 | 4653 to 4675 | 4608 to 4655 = -0.03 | 0.996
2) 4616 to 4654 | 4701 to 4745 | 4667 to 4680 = 0.03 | 1.01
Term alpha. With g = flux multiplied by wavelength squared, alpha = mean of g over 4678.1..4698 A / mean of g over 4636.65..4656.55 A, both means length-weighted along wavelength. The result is 1.0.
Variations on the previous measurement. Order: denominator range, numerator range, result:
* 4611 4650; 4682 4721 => 1.01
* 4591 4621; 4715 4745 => 1.08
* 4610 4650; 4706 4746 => 1.05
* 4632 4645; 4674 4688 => 1.01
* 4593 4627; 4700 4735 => 1.04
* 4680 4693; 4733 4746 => 1.07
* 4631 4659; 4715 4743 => 1.07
